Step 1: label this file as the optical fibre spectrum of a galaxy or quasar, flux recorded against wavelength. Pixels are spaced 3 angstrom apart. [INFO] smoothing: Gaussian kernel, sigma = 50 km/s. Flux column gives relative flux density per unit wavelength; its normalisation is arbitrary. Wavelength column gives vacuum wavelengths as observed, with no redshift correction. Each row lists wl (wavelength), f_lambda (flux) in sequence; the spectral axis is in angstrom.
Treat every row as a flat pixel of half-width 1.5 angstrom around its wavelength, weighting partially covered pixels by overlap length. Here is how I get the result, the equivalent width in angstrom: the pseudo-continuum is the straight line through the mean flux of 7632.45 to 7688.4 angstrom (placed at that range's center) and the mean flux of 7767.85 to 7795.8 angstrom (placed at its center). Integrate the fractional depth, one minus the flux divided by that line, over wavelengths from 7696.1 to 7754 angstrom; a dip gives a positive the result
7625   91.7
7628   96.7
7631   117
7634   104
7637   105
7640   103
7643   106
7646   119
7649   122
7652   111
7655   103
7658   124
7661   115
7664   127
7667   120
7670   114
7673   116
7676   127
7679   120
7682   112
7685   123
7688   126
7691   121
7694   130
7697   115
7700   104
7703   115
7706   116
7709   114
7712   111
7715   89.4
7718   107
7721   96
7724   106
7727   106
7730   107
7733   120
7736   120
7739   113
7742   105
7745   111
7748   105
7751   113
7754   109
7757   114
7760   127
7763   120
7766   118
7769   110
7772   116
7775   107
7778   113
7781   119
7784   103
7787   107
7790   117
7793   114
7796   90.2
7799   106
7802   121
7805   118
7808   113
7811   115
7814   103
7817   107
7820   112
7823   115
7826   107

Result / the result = 2.0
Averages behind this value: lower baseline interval 115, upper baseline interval 111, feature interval 109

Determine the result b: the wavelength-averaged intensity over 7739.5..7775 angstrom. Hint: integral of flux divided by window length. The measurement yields 113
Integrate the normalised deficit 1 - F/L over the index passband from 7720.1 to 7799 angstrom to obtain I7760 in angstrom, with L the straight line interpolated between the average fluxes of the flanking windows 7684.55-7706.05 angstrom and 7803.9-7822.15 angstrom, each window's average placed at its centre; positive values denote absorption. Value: 2.5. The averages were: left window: 119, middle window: 111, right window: 111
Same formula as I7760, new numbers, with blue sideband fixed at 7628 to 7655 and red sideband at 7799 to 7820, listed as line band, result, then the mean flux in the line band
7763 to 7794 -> -0.3 angstrom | 113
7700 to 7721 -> 0.6 angstrom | 107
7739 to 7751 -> 0.3 angstrom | 108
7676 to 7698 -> -2.2 angstrom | 122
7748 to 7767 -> -0.7 angstrom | 116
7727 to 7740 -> -0.3 angstrom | 114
